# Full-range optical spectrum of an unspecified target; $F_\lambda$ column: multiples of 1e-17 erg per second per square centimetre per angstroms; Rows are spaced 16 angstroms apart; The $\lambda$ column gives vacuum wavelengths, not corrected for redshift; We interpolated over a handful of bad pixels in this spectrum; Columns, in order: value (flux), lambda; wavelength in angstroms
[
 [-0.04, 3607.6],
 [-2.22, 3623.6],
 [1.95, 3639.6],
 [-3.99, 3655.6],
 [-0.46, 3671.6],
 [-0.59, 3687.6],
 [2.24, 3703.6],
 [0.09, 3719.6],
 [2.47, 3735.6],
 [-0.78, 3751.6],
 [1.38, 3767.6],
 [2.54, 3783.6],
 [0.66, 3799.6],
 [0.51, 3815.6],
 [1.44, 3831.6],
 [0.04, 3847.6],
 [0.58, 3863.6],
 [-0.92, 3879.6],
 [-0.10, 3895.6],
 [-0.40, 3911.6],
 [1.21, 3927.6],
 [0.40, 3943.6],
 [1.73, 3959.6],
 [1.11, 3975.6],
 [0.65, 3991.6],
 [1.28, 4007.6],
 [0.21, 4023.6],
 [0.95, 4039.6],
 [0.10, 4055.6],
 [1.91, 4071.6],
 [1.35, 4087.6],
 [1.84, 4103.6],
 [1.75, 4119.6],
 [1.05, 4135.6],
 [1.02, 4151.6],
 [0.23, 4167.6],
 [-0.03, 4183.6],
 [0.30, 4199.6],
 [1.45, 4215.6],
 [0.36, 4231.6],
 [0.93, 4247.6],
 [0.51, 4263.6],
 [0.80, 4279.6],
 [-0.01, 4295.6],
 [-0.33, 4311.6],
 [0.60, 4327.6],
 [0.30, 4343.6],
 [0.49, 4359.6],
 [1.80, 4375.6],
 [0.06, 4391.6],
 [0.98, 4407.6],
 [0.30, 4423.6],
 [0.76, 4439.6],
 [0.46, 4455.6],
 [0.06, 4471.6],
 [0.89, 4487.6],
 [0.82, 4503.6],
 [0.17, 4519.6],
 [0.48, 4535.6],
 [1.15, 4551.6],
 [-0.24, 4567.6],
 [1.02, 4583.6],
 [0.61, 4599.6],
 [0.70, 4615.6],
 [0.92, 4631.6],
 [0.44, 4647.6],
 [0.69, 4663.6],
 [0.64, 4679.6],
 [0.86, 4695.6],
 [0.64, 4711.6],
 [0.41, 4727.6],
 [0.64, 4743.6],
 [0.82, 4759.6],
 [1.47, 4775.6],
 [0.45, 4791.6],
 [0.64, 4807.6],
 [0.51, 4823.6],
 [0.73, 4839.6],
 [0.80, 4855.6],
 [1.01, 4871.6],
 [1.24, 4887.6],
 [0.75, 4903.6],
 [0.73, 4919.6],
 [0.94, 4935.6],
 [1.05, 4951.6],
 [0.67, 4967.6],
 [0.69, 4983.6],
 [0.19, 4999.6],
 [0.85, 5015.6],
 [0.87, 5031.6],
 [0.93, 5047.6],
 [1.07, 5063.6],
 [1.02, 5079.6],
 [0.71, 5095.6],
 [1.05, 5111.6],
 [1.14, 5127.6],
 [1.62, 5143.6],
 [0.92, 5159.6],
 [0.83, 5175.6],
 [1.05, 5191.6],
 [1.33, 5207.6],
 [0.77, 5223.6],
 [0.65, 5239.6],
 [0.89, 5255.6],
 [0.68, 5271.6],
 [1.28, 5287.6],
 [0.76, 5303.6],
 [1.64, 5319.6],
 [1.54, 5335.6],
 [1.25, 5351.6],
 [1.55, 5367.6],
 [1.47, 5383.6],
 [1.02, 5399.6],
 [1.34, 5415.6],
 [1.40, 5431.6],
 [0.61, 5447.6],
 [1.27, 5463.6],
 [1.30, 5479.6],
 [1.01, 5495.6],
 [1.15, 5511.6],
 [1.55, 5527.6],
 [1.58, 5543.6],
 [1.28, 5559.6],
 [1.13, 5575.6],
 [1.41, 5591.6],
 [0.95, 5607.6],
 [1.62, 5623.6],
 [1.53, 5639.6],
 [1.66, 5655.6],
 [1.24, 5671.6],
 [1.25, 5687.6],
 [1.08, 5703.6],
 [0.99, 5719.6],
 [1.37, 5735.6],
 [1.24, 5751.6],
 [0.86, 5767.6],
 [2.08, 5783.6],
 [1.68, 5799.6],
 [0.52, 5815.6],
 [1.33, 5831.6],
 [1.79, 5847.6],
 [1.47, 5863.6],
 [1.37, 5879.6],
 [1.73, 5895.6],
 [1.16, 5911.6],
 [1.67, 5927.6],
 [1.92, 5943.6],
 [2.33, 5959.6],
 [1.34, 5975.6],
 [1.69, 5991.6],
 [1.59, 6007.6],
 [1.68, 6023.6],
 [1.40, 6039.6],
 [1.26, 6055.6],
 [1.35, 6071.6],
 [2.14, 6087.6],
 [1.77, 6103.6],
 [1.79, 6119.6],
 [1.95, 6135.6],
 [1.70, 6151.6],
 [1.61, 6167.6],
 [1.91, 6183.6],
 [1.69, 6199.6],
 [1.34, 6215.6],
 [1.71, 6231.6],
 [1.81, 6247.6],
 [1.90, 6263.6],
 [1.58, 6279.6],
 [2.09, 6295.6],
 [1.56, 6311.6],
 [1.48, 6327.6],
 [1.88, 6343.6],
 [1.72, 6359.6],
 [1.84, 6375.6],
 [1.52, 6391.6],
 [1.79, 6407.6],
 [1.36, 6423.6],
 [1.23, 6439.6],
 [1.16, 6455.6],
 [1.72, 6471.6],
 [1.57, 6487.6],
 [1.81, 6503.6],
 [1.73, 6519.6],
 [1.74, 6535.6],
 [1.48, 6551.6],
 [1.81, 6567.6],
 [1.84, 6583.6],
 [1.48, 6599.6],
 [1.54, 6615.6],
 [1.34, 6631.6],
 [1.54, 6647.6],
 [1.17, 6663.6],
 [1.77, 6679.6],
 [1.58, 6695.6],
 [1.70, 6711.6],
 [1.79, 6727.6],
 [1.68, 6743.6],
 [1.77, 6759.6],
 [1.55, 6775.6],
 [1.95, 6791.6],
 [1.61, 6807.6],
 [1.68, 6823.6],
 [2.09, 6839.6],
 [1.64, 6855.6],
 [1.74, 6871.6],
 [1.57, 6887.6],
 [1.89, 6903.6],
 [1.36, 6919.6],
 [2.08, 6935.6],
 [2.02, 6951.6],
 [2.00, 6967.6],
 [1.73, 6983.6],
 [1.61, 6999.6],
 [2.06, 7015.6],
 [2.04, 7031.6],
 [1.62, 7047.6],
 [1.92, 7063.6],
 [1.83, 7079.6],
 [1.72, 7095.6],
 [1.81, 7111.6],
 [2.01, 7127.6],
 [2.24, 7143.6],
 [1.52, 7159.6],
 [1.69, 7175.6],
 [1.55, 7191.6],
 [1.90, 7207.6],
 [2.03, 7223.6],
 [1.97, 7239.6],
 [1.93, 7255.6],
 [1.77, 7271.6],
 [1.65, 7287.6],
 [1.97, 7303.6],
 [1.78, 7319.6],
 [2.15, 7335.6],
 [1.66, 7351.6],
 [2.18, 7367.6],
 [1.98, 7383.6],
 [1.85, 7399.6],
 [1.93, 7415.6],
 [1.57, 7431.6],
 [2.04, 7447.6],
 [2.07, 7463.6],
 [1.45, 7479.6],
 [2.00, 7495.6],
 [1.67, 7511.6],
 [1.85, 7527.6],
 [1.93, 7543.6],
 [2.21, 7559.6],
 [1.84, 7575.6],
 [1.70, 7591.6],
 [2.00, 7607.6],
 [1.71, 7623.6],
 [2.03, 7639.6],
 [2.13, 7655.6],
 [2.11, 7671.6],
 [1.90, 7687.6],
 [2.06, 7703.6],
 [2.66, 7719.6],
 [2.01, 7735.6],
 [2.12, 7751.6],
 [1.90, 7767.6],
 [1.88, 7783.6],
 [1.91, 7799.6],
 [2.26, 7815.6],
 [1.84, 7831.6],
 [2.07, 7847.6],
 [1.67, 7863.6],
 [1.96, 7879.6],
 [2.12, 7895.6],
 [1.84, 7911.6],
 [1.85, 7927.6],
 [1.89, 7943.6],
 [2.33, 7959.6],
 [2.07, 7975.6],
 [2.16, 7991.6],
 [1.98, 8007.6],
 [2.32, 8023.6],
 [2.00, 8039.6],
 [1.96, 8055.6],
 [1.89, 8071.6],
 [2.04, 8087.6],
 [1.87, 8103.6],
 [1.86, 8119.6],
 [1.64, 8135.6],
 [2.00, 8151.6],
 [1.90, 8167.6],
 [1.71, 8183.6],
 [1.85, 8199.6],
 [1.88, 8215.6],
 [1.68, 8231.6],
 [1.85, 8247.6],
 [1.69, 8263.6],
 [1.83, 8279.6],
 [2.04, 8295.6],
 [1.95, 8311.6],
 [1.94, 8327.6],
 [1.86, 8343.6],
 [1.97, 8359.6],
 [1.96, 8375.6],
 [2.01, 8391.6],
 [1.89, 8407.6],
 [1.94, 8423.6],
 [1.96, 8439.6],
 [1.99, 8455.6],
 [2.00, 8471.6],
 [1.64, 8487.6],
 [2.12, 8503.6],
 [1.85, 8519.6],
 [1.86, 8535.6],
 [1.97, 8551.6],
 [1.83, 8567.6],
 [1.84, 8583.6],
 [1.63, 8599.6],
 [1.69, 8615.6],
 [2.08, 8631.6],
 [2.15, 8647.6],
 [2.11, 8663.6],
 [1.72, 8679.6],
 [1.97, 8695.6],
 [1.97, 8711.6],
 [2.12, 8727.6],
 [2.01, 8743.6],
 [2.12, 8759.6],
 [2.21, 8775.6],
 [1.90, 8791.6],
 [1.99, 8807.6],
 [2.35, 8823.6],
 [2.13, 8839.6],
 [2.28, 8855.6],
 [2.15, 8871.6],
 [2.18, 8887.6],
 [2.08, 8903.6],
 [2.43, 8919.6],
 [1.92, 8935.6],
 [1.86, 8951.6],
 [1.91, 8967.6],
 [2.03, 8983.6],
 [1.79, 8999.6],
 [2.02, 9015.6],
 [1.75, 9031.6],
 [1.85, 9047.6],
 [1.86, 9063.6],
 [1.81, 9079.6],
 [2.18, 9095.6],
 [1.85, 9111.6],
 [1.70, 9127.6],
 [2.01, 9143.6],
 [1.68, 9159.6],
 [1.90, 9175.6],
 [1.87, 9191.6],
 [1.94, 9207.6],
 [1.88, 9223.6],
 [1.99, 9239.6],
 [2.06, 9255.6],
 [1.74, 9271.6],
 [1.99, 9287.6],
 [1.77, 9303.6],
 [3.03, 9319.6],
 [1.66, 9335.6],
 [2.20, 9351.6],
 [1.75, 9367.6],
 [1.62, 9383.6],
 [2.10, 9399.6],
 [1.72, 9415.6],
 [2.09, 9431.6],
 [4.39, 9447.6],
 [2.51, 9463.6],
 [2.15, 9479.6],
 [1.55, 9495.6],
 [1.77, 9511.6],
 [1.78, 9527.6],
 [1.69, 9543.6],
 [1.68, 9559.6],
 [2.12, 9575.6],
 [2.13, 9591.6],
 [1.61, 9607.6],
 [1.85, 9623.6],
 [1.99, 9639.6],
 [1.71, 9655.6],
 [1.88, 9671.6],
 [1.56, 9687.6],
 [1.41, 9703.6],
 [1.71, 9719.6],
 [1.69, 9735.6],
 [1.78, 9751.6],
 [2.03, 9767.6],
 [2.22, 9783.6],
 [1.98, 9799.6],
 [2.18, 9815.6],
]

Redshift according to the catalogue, 0.326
